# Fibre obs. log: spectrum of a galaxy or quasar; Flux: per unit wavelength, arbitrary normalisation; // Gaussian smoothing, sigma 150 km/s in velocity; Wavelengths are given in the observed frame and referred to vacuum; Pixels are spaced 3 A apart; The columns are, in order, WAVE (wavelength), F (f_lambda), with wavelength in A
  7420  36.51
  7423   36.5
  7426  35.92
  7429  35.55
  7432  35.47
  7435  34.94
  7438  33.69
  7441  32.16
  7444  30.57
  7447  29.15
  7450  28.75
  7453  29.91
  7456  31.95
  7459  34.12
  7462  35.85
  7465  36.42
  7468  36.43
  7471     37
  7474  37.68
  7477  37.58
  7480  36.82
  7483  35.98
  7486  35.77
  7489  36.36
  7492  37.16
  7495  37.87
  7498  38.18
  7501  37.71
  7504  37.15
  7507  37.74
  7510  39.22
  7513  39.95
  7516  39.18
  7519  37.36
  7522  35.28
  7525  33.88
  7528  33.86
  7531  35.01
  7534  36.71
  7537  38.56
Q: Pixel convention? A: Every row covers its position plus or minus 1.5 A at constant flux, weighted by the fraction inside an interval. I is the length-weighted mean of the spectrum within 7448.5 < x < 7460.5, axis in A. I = 31.2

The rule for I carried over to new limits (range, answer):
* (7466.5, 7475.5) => 37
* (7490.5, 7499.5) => 37.7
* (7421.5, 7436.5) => 35.7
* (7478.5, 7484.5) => 36.4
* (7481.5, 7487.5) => 35.9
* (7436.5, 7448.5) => 31.4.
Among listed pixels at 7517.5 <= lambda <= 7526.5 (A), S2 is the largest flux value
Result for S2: 37.36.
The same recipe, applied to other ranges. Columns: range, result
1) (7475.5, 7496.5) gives 37.87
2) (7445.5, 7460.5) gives 34.12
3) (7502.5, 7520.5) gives 39.95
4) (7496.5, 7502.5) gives 38.18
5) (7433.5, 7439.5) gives 34.94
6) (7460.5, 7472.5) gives 37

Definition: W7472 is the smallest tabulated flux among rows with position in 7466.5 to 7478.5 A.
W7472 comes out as 36.43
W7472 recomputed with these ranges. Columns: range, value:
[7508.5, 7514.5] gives 39.22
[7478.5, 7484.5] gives 35.98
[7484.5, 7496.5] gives 35.77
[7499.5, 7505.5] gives 37.15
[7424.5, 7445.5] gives 30.57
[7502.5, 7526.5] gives 33.88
